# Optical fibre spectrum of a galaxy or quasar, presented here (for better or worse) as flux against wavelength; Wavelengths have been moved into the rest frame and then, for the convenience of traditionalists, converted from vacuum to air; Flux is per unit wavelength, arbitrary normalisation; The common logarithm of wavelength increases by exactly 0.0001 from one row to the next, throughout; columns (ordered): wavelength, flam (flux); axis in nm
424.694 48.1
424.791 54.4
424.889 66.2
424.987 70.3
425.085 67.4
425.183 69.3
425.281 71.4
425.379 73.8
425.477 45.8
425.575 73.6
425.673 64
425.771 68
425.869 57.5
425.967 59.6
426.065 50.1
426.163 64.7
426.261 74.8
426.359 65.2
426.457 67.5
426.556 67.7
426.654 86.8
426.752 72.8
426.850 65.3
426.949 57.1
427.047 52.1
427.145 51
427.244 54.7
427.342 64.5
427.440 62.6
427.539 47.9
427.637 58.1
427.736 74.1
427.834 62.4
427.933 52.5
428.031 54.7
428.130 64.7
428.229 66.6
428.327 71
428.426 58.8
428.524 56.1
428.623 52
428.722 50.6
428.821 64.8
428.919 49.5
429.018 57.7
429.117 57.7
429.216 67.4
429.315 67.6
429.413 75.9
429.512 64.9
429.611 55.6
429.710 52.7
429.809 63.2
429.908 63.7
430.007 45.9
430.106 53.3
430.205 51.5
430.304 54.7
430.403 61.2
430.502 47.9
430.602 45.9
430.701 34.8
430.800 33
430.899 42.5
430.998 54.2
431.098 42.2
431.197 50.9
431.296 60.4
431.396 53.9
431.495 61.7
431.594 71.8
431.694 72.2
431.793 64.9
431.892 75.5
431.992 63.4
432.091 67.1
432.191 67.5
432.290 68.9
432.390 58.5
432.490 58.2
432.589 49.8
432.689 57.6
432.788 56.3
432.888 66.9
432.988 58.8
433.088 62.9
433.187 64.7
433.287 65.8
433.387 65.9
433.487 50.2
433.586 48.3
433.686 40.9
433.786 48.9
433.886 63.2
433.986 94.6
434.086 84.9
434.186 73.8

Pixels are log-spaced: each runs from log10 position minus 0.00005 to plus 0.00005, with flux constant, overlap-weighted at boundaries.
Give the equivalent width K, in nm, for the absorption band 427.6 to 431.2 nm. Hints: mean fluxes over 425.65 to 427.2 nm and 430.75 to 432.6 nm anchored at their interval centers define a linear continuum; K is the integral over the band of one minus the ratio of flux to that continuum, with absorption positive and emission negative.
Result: 0.29 nm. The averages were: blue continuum 64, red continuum 59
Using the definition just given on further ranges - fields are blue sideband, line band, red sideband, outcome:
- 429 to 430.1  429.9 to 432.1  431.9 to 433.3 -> 0.23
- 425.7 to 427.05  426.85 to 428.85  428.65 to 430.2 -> 0.11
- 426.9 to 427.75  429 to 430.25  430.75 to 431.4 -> -0.20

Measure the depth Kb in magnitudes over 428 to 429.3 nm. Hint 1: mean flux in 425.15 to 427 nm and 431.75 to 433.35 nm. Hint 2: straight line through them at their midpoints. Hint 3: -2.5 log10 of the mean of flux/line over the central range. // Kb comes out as 0.09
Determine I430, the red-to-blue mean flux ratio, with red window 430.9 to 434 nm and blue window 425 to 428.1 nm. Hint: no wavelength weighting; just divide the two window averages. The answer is 1.0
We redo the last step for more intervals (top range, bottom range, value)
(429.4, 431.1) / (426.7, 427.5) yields 0.87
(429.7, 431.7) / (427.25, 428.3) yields 0.87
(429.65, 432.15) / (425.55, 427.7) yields 0.88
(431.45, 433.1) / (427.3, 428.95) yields 1.07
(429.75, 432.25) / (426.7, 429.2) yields 0.95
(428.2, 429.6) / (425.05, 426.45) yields 0.95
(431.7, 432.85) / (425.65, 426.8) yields 0.94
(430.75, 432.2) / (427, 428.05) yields 1.01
